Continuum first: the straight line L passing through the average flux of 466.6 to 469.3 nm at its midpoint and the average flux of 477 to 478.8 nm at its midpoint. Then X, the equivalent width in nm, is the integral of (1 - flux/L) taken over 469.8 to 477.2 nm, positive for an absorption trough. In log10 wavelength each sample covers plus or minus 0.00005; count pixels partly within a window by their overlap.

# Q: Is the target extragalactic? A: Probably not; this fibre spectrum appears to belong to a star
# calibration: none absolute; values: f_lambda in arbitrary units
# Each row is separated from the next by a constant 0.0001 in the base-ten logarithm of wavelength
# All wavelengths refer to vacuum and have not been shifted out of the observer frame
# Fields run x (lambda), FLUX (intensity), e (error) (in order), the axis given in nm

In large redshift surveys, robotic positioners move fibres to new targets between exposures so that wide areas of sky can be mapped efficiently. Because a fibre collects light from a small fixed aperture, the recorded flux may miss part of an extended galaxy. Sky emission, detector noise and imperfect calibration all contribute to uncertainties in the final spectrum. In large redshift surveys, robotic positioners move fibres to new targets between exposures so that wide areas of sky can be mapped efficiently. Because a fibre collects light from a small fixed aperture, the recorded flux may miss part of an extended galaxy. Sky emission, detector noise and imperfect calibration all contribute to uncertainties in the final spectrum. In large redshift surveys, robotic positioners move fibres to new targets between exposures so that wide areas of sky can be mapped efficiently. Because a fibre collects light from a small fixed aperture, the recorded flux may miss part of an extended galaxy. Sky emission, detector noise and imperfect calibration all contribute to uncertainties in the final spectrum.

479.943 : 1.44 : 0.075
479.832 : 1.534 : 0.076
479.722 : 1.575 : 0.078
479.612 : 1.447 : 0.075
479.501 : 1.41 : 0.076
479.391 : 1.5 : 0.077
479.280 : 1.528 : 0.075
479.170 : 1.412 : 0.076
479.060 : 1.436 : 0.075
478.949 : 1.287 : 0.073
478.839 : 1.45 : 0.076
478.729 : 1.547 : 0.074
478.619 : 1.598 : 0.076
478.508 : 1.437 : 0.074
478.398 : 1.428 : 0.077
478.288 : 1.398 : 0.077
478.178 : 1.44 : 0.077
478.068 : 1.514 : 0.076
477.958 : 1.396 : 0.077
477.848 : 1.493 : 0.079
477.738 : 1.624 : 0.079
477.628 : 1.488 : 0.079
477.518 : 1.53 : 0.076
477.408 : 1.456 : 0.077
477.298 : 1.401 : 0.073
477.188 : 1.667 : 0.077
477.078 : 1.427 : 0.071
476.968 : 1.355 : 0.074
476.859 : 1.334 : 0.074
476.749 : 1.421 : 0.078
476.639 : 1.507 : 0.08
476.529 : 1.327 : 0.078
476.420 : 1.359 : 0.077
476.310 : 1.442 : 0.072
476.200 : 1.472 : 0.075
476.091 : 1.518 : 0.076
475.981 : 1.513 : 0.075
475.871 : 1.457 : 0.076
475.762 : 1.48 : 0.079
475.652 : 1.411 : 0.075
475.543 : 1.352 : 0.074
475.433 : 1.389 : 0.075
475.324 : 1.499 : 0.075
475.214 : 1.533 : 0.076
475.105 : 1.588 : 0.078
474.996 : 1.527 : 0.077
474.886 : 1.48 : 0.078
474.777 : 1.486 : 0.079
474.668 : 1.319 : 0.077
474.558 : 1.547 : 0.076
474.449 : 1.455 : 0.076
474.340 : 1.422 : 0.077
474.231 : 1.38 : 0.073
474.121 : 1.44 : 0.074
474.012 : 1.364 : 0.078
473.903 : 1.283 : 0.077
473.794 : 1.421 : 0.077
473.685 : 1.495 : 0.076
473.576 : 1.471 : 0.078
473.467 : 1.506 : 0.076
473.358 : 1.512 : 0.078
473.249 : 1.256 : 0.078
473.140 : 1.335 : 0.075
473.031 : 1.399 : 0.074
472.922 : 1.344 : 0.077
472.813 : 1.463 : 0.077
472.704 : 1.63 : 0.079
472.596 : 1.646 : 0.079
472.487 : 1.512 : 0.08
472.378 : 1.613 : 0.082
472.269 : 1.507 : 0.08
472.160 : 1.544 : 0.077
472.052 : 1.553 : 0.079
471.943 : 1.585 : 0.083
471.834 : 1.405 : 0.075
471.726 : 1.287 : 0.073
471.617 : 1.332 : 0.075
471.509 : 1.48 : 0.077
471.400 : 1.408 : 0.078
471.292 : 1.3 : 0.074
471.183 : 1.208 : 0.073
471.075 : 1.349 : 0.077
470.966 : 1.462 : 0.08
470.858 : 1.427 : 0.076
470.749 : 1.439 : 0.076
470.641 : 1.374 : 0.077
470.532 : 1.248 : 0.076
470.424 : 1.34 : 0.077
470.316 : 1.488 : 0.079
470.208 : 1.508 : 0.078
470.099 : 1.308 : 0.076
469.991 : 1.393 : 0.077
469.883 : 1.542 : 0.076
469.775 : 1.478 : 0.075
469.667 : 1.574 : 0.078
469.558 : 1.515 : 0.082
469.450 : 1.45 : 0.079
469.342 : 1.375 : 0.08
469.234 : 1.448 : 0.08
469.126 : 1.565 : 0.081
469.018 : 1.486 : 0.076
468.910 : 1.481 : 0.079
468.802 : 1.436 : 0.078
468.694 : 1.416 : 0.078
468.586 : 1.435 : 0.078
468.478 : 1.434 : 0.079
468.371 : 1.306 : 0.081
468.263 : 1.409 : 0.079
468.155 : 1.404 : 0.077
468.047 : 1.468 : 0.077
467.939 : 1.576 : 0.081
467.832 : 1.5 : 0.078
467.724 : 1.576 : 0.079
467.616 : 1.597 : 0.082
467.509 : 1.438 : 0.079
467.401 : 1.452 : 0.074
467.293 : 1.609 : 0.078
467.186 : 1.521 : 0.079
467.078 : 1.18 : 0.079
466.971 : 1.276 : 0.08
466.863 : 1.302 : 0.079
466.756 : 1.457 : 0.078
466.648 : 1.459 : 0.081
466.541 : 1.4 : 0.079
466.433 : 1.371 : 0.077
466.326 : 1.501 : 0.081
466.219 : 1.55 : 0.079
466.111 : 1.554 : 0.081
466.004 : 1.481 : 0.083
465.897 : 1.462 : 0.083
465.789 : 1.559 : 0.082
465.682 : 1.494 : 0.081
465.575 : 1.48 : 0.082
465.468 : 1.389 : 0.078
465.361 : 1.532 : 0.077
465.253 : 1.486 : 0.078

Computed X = 0.17 nm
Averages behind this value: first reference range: 1.45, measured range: 1.44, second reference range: 1.49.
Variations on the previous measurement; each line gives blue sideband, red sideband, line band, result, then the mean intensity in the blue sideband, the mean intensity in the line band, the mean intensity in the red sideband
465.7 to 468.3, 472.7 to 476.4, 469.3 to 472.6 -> 0.03 nm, 1.46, 1.44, 1.44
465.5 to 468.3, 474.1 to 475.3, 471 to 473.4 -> 0.05 nm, 1.46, 1.44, 1.47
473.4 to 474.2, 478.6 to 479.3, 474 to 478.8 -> -0.06 nm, 1.43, 1.46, 1.46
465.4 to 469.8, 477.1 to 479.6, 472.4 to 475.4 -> 0.02 nm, 1.46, 1.46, 1.47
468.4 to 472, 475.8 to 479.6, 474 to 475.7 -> -0.01 nm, 1.42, 1.45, 1.46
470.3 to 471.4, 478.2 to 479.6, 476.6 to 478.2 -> -0.04 nm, 1.36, 1.47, 1.45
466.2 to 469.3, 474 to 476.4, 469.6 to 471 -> 0.02 nm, 1.45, 1.43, 1.46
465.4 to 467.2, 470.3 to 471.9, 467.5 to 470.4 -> -0.14 nm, 1.44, 1.47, 1.37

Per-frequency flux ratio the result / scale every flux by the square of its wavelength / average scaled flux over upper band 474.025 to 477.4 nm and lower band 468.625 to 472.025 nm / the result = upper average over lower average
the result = 1.04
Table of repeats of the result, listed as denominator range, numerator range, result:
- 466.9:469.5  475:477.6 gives 1.04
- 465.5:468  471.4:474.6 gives 1.02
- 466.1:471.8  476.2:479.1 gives 1.05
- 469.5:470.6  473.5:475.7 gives 1.02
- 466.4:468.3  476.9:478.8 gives 1.07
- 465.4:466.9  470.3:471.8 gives 0.95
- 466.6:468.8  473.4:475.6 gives 1.03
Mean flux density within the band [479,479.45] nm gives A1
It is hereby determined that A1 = 1.47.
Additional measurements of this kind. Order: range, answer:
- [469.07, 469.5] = 1.46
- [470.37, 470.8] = 1.35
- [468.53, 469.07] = 1.45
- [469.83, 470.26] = 1.44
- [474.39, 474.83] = 1.45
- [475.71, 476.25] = 1.49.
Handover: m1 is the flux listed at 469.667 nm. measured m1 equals 1.574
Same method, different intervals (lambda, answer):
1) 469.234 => 1.448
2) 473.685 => 1.495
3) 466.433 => 1.371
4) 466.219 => 1.55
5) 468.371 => 1.306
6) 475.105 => 1.588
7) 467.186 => 1.521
